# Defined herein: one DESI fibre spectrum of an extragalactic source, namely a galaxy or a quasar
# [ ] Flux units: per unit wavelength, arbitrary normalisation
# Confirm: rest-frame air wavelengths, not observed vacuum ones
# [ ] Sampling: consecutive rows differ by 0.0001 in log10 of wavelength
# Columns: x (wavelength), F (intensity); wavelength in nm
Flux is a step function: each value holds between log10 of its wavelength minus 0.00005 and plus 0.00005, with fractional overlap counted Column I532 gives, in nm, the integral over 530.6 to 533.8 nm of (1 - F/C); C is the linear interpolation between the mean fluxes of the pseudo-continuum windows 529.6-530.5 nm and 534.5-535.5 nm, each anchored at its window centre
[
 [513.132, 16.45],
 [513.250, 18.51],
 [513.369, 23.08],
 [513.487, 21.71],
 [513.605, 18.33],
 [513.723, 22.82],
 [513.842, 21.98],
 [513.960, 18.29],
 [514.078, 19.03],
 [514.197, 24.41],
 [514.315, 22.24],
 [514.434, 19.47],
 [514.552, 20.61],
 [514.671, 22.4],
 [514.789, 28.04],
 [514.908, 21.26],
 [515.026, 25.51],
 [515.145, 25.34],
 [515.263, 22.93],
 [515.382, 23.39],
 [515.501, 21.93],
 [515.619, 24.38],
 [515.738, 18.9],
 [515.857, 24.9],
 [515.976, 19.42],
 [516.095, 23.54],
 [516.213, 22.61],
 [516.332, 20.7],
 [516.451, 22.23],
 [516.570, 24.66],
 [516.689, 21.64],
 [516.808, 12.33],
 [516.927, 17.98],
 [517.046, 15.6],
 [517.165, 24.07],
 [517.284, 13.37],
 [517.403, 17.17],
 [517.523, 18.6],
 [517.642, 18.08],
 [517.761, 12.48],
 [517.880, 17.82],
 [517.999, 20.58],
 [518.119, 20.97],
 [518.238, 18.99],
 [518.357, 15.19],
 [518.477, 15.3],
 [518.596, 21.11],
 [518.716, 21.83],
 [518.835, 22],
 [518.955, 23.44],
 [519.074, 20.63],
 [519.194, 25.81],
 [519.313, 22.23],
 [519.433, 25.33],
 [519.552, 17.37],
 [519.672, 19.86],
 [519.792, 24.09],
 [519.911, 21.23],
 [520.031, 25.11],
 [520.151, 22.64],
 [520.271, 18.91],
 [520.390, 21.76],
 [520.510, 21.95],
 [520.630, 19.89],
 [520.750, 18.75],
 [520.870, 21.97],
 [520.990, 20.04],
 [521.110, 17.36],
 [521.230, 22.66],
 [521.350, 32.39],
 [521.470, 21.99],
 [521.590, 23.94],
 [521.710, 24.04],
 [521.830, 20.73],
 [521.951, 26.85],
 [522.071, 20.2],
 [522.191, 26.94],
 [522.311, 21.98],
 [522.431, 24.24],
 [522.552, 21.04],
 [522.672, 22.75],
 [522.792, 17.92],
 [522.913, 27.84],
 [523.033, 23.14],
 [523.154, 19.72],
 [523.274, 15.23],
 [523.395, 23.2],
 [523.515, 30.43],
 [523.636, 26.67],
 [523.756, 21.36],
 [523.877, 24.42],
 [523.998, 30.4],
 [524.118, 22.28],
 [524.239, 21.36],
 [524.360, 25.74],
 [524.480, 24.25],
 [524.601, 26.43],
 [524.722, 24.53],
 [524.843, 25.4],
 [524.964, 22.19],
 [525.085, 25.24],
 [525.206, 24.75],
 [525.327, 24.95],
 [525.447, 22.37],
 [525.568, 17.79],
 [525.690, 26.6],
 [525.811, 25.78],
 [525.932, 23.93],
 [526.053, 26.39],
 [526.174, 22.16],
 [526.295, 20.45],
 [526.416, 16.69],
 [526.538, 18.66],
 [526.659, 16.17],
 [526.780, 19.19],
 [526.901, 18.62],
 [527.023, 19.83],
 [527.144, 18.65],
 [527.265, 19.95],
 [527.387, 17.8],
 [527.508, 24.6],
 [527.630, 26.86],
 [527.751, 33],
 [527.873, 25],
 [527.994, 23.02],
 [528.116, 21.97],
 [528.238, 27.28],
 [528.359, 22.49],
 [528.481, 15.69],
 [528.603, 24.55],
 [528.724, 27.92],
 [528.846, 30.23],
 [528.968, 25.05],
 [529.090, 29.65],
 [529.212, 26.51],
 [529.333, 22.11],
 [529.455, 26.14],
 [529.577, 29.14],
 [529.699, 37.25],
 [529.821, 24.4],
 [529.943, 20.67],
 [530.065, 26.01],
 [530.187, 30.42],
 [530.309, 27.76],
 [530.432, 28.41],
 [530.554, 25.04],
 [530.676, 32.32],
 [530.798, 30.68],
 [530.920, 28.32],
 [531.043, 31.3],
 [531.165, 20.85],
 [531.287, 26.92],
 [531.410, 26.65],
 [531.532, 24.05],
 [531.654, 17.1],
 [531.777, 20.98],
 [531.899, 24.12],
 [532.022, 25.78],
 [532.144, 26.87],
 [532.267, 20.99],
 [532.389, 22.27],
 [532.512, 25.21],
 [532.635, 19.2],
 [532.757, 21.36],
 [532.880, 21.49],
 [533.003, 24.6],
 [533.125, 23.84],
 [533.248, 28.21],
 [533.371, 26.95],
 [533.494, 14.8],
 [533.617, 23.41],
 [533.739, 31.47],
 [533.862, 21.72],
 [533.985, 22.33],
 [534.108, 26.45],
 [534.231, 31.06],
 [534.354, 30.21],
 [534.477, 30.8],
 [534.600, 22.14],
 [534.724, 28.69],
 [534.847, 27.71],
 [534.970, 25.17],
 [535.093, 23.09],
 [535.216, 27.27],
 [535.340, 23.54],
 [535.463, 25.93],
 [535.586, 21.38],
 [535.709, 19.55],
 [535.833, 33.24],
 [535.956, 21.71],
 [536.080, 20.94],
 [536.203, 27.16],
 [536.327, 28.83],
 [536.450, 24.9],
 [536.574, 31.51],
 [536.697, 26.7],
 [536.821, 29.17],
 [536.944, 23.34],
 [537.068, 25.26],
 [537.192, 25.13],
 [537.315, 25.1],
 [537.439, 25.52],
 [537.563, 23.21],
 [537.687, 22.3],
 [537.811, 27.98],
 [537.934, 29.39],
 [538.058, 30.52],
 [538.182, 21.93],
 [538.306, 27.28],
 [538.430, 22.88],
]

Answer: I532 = 0.27 nm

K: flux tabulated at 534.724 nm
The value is 28.69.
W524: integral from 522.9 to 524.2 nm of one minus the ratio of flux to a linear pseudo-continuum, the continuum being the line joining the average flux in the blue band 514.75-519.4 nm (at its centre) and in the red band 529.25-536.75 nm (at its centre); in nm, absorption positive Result -0.07 nm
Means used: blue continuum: 20.7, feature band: 23.9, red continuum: 25.6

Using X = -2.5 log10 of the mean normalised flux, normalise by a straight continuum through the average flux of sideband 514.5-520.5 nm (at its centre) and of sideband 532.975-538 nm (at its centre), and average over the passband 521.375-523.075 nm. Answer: -0.05 mag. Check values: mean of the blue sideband 20.9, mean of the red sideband 25.7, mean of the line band 23.3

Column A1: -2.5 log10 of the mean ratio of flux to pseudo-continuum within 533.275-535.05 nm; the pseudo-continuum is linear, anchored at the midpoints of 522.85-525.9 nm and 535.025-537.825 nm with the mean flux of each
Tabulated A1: -0.04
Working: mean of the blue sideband 24.1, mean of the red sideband 25.3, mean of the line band 25.9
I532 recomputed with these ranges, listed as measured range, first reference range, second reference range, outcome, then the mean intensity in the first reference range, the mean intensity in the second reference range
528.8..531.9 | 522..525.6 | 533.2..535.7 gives -0.24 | 23.6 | 25.5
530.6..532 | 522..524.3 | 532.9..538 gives -0.05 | 23.2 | 25.6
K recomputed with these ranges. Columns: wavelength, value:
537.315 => 25.1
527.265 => 19.95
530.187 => 30.42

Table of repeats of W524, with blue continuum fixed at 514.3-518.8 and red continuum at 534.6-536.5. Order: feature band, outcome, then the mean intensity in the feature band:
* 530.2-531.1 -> -0.20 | 29.2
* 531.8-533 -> 0.07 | 23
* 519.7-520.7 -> -0.02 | 21.8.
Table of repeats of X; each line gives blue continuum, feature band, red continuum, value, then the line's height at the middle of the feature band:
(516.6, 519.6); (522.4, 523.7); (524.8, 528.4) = -0.08 mag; 21.2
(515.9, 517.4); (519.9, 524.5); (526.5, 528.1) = -0.11 mag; 20.8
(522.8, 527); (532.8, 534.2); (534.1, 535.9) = 0.07 mag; 25.9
